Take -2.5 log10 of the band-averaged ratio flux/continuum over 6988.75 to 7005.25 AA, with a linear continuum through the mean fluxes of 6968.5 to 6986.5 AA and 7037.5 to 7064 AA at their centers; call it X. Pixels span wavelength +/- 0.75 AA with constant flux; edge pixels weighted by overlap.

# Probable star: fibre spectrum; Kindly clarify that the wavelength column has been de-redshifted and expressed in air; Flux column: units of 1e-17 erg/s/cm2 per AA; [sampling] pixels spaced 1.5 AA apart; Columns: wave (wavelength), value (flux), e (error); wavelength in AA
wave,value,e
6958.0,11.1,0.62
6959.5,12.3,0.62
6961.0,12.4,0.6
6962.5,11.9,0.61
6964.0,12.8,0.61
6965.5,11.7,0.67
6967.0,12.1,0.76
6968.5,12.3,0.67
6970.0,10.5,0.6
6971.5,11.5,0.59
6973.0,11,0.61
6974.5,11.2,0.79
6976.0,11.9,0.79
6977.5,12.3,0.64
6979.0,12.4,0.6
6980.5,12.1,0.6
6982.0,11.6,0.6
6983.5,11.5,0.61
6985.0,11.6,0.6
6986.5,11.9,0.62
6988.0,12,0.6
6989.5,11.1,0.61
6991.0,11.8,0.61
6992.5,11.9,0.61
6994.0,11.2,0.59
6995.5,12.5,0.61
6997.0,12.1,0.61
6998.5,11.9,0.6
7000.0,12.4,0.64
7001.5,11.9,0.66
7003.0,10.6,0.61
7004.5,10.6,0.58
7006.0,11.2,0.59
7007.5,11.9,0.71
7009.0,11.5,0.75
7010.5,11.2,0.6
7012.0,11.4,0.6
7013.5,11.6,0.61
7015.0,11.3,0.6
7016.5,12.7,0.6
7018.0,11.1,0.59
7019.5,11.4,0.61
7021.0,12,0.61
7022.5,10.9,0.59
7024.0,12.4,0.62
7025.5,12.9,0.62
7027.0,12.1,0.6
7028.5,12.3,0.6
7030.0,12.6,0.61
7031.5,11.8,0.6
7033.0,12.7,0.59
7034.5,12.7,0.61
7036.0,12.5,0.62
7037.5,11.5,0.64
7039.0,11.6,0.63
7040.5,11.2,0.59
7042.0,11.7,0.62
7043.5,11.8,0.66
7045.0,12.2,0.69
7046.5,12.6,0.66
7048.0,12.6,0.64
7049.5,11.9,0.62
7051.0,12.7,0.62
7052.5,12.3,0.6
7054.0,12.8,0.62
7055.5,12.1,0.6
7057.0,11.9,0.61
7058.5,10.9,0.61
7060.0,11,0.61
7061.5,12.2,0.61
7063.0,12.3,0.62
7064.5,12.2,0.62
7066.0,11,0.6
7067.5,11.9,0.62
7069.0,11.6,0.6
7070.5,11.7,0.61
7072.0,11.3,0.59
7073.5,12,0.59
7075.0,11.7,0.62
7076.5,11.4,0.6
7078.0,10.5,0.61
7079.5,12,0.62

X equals 0.01 mag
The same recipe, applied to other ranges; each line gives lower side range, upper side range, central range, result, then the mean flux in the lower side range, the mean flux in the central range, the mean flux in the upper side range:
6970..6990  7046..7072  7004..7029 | 0.011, 11.7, 11.7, 12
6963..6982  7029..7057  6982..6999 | 0.013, 11.8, 11.8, 12.2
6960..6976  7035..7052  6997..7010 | 0.033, 11.8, 11.5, 12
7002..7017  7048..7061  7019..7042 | -0.034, 11.4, 12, 12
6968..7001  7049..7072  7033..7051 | -0.021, 11.8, 12.1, 11.9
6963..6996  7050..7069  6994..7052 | -0.003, 11.8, 11.9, 11.9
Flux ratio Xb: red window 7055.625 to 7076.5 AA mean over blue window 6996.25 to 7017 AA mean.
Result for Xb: 1.01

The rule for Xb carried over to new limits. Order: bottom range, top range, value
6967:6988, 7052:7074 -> 1.01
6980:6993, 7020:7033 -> 1.04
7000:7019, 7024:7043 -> 1.06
